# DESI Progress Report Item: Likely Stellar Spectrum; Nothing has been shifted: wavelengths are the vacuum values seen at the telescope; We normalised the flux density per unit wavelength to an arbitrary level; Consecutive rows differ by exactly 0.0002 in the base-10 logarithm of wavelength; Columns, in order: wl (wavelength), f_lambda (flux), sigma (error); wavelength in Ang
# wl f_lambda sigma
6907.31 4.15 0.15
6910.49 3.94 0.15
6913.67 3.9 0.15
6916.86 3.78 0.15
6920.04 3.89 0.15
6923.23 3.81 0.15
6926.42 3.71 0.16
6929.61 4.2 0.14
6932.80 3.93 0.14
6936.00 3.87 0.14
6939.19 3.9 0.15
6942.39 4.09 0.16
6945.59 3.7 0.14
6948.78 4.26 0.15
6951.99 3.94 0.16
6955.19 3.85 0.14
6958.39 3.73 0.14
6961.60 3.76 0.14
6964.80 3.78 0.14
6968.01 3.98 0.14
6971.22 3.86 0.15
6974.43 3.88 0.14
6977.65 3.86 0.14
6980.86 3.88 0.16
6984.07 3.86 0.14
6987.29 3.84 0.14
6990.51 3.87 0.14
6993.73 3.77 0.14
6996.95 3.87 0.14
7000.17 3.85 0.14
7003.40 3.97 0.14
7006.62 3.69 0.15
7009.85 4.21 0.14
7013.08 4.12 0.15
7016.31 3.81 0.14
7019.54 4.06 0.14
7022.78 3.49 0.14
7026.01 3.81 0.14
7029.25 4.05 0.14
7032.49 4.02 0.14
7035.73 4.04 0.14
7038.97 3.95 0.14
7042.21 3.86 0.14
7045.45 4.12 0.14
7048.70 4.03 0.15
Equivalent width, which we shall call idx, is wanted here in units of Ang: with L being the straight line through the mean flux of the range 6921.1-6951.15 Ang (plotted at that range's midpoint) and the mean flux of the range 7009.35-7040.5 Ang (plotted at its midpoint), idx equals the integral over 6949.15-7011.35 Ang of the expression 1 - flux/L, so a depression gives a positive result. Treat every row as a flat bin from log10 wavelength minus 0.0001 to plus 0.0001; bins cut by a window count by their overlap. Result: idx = 1.10 Ang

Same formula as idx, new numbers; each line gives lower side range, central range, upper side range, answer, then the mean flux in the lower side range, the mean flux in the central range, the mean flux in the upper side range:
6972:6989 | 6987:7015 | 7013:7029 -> -0.4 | 3.86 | 3.91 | 3.85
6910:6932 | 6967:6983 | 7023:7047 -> 0.1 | 3.89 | 3.89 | 3.95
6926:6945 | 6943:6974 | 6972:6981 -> 0.2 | 3.95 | 3.88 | 3.87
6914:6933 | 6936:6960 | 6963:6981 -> -0.3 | 3.88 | 3.92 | 3.87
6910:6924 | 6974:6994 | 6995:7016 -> 0.3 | 3.86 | 3.85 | 3.94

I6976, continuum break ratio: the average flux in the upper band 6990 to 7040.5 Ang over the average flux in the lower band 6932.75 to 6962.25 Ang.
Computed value 1.00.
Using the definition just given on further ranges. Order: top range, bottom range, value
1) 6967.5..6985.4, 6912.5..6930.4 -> 1.00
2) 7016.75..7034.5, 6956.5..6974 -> 1.01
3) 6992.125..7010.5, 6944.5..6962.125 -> 1.00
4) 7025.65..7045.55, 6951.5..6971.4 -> 1.04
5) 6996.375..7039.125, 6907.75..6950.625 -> 1.00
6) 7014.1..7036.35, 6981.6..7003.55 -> 1.01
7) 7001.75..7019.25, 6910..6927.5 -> 1.03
